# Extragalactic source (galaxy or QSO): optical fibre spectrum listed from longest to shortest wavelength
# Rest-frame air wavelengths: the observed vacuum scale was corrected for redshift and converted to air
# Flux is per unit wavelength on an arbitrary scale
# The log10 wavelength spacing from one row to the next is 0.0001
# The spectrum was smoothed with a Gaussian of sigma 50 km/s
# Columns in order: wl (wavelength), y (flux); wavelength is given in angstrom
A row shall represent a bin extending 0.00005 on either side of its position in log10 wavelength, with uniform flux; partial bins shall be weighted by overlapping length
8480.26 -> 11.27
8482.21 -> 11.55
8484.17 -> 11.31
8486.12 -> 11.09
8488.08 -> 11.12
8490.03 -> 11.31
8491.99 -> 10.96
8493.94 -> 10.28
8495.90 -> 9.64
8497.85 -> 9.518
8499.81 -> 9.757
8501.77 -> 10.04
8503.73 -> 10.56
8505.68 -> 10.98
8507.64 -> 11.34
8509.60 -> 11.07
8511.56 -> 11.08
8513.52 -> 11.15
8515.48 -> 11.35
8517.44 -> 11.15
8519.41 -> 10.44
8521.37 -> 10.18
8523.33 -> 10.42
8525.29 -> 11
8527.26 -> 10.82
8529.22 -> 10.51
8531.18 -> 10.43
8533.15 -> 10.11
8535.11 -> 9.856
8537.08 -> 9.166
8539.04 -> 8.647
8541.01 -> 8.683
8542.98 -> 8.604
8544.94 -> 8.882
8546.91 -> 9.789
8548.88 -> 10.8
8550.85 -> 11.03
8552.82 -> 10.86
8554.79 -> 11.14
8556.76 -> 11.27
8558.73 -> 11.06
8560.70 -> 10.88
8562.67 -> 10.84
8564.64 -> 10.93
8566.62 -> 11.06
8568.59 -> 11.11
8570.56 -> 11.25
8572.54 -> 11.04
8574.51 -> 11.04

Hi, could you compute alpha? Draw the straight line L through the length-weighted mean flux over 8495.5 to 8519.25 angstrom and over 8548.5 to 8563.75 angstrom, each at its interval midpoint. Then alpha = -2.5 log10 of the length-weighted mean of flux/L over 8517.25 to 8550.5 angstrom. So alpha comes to 0.09 mag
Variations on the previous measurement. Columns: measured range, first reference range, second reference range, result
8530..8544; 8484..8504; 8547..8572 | 0.153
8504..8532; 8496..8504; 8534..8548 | -0.139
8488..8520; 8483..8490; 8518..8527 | 0.020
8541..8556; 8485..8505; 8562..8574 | 0.084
